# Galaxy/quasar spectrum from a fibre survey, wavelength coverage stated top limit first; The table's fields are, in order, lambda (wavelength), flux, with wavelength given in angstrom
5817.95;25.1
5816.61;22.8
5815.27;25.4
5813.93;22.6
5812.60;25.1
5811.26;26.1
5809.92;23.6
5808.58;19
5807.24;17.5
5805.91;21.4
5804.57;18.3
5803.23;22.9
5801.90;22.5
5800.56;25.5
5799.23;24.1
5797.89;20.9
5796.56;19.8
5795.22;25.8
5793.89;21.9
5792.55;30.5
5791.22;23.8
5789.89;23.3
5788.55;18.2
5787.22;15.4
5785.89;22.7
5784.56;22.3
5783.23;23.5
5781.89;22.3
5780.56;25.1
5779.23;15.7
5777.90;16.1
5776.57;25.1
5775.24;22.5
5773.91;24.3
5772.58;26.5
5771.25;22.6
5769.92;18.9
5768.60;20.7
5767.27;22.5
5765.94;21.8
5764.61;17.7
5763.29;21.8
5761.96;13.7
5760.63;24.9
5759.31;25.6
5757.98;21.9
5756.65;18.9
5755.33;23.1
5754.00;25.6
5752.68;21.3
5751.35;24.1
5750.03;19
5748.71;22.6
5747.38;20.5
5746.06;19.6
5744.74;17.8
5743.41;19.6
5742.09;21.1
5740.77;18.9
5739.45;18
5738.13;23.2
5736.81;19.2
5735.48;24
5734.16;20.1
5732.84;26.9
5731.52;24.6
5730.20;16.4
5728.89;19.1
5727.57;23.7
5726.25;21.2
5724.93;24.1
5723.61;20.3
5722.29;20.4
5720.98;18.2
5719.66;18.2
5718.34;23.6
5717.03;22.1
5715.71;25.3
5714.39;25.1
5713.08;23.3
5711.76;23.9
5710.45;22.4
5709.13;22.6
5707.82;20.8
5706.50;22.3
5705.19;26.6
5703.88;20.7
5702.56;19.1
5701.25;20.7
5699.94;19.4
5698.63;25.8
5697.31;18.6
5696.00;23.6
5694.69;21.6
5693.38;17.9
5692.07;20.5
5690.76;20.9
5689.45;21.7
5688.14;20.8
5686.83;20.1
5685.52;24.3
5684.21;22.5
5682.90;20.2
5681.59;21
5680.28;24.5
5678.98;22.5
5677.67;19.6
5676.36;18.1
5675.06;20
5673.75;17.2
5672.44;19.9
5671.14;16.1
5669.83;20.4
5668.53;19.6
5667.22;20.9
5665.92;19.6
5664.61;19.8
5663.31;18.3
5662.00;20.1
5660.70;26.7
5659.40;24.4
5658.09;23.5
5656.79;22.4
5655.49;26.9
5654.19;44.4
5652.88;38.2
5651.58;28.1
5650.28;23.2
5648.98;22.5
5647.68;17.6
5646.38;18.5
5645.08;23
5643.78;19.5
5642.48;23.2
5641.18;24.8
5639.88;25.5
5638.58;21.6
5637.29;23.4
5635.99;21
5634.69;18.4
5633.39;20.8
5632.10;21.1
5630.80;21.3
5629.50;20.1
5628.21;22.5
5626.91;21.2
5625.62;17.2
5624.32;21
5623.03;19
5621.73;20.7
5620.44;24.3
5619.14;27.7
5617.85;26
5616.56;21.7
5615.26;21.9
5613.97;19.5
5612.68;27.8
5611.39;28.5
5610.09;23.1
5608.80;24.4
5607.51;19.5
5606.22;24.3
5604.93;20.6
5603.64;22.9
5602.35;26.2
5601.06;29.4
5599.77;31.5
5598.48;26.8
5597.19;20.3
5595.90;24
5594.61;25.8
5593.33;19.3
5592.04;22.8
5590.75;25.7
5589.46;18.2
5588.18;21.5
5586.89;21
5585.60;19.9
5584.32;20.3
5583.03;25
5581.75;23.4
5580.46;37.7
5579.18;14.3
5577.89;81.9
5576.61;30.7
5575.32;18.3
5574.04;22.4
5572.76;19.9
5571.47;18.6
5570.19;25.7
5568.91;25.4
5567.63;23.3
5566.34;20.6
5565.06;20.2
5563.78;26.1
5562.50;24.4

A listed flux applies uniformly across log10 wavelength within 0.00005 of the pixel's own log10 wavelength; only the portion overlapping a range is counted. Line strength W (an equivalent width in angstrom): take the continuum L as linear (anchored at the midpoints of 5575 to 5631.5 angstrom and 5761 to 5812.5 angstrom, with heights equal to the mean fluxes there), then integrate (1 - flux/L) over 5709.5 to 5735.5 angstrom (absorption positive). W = 0.8 angstrom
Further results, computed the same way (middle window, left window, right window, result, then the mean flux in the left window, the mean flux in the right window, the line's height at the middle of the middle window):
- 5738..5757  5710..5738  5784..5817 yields 1.1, 22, 22.5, 22.2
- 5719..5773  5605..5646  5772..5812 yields 2.6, 22.3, 22.2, 22.2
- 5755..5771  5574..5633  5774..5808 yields 1.0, 24.4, 21.9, 22.3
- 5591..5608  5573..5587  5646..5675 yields 1.9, 28.7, 23.1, 27.3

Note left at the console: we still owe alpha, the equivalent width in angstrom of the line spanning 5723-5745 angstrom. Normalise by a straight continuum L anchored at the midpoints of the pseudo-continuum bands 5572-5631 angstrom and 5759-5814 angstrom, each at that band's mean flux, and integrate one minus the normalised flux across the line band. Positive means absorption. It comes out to 1.5 angstrom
